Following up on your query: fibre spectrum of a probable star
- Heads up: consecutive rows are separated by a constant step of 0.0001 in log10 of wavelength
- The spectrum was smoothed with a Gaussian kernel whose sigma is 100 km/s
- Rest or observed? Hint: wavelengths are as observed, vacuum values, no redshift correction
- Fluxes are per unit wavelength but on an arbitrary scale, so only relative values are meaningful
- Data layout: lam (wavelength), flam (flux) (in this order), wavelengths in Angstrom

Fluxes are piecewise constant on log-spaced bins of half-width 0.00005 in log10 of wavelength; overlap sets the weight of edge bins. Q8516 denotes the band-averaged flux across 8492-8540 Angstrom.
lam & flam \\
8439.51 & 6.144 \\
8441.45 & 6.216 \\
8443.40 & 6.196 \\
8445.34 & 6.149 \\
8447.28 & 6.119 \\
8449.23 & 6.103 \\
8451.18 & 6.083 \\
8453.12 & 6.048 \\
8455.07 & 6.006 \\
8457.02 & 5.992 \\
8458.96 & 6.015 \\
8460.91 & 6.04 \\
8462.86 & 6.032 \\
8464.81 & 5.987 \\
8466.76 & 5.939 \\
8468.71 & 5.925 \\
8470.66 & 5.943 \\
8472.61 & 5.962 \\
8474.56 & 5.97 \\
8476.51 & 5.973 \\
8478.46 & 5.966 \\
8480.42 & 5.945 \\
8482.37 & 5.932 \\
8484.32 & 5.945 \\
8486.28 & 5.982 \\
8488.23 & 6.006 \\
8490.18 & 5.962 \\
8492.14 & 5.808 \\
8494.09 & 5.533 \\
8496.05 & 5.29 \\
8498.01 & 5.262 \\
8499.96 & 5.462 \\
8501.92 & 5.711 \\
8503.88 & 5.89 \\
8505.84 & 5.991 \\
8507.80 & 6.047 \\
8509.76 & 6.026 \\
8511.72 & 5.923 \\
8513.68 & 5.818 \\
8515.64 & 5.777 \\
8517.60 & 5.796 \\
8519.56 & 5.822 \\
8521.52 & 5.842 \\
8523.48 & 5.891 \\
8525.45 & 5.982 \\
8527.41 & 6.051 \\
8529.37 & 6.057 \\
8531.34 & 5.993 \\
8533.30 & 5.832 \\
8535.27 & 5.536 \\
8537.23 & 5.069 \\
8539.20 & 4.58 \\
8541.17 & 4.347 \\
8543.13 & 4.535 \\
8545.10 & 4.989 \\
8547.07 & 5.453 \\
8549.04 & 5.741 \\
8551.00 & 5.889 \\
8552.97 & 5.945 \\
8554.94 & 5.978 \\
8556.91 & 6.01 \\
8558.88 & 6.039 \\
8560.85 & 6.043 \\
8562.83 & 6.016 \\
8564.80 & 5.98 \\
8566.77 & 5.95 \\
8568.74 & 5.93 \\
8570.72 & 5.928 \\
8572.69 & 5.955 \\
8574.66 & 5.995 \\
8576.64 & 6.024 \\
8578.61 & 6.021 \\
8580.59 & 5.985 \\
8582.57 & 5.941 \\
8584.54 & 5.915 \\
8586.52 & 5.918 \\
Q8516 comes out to 5.72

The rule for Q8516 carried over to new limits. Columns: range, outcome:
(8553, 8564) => 6.01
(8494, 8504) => 5.49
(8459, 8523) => 5.86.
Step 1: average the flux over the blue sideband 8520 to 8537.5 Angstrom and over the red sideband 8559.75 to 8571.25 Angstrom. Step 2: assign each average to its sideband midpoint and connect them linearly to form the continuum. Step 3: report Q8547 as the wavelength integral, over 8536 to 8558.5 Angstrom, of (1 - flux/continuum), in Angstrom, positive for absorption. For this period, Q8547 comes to 2.2 Angstrom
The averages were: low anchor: 5.84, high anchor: 5.97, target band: 5.35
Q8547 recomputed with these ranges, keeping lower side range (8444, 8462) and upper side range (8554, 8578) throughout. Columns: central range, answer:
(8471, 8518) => 1.6 Angstrom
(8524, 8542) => 1.5 Angstrom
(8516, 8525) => 0.3 Angstrom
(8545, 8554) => 0.5 Angstrom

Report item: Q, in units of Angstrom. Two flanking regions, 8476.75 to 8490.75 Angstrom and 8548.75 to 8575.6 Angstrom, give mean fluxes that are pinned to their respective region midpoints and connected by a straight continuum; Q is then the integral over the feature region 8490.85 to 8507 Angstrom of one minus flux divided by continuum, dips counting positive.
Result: 0.9 Angstrom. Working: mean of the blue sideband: 5.96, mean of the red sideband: 5.96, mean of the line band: 5.63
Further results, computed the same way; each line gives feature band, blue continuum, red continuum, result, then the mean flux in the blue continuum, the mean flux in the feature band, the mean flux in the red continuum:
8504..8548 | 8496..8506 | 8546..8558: 0.7 Angstrom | 5.6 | 5.61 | 5.83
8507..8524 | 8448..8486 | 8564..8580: 0.3 Angstrom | 5.99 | 5.88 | 5.97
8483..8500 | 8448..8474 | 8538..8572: 0.5 Angstrom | 6.01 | 5.71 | 5.61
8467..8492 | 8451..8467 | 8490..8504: -0.8 Angstrom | 6.02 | 5.95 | 5.58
